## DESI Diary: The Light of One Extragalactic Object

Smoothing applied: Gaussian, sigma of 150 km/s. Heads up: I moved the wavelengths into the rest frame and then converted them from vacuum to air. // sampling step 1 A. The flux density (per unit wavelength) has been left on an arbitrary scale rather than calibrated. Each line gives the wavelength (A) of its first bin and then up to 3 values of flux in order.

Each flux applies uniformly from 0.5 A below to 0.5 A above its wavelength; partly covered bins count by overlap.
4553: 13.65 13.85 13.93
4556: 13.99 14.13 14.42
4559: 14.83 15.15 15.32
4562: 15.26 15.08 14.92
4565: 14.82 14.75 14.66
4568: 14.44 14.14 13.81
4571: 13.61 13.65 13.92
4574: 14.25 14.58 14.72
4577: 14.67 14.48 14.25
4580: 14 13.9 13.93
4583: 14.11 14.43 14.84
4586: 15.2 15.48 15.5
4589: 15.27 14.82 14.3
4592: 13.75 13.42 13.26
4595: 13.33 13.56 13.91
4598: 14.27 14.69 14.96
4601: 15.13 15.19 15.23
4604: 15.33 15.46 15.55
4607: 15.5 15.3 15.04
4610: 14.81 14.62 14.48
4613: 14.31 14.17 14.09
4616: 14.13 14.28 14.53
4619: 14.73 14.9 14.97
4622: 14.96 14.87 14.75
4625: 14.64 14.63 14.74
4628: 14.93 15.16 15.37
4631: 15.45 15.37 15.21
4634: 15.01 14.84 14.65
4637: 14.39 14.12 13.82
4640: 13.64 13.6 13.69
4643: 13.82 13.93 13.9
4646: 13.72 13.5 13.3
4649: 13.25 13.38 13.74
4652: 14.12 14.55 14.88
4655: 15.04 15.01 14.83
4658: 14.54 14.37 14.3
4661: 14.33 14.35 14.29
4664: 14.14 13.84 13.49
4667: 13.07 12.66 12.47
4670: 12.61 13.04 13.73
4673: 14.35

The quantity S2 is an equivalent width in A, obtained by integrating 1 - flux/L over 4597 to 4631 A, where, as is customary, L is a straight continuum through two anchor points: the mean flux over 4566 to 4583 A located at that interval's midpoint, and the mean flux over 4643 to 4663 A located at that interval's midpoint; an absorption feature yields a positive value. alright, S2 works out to -1.6 A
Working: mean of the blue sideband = 14.2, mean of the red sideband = 14.2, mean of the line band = 14.8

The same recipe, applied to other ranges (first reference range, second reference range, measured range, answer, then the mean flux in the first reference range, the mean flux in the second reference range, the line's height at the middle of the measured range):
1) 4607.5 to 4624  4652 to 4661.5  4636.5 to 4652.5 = 1.0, 14.6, 14.6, 14.6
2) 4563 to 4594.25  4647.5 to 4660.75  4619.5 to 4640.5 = -0.7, 14.4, 14.3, 14.3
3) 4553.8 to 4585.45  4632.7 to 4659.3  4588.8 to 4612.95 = -0.5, 14.4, 14.2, 14.3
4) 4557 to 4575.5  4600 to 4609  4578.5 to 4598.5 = 0.9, 14.5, 15.3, 15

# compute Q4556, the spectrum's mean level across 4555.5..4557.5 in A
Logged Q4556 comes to 14.1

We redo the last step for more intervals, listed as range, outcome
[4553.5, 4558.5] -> 14.1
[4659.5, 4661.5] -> 14.3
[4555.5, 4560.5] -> 14.5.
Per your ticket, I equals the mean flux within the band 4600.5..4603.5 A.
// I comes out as 15.2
